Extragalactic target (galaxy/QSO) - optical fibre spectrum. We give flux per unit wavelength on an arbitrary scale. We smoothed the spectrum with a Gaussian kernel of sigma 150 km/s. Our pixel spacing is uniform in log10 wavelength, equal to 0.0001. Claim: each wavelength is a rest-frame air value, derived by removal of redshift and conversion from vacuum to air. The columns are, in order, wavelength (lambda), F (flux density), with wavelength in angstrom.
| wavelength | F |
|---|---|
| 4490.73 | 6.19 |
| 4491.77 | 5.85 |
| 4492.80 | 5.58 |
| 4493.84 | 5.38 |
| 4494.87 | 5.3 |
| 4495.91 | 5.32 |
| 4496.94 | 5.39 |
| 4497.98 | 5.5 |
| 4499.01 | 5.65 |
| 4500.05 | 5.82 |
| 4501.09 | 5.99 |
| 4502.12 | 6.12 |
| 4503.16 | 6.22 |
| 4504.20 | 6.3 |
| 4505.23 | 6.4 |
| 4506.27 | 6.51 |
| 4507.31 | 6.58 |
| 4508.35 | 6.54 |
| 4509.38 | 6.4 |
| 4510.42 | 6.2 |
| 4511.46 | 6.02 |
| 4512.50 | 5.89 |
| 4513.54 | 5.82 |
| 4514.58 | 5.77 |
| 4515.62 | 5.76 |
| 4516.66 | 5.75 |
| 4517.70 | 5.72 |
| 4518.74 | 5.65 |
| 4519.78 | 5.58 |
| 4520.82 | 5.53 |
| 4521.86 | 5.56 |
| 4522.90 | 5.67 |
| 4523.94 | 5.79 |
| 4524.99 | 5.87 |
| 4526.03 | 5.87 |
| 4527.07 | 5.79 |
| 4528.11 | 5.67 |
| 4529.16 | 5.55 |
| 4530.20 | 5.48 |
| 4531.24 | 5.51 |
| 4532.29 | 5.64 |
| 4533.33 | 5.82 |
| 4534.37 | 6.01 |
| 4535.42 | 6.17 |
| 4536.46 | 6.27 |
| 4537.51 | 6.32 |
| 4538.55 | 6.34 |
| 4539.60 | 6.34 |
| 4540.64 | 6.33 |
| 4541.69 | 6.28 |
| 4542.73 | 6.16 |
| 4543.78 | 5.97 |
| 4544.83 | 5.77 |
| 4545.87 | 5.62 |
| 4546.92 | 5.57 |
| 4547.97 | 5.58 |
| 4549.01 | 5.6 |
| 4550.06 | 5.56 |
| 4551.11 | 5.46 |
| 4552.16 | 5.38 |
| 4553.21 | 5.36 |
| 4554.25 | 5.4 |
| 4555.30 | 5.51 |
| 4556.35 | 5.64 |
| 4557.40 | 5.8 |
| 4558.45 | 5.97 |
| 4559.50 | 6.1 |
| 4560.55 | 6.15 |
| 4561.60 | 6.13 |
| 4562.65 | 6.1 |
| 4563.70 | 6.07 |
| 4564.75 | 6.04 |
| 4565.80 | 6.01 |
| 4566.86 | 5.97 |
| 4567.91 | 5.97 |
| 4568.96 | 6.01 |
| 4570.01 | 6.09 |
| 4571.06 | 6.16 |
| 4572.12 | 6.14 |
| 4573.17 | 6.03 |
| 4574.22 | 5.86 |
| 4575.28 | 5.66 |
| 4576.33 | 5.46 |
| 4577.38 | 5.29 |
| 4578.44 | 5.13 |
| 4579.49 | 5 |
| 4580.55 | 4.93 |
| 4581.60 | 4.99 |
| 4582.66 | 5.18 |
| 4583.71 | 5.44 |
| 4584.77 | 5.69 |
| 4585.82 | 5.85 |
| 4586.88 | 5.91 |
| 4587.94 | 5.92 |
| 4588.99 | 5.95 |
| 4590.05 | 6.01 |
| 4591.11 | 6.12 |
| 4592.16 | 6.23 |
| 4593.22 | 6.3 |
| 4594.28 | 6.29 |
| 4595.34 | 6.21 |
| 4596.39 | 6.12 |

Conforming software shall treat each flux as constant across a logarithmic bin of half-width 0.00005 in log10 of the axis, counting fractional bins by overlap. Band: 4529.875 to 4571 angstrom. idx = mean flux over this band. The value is 5.89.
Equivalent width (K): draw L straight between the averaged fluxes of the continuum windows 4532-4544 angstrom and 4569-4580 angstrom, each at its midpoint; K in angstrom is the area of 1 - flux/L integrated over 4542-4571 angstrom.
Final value 0.5 angstrom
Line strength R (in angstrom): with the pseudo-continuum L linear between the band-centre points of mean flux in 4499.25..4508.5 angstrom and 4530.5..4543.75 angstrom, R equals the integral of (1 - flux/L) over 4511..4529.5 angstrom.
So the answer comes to 1.28 angstrom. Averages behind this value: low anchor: 6.24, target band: 5.74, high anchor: 6.08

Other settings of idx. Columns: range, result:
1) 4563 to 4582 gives 5.72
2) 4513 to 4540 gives 5.81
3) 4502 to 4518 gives 6.13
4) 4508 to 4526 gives 5.85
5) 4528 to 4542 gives 5.98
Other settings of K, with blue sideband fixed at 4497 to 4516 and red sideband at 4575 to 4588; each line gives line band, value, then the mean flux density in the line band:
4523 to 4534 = 0.3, 5.7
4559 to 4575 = -1.5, 6.05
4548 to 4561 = 0.0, 5.66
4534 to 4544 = -0.8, 6.23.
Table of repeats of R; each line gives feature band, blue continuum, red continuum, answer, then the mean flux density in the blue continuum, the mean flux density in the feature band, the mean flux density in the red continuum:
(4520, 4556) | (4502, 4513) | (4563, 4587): 1.4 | 6.29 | 5.78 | 5.69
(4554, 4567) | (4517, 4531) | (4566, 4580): -0.4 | 5.67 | 5.92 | 5.76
